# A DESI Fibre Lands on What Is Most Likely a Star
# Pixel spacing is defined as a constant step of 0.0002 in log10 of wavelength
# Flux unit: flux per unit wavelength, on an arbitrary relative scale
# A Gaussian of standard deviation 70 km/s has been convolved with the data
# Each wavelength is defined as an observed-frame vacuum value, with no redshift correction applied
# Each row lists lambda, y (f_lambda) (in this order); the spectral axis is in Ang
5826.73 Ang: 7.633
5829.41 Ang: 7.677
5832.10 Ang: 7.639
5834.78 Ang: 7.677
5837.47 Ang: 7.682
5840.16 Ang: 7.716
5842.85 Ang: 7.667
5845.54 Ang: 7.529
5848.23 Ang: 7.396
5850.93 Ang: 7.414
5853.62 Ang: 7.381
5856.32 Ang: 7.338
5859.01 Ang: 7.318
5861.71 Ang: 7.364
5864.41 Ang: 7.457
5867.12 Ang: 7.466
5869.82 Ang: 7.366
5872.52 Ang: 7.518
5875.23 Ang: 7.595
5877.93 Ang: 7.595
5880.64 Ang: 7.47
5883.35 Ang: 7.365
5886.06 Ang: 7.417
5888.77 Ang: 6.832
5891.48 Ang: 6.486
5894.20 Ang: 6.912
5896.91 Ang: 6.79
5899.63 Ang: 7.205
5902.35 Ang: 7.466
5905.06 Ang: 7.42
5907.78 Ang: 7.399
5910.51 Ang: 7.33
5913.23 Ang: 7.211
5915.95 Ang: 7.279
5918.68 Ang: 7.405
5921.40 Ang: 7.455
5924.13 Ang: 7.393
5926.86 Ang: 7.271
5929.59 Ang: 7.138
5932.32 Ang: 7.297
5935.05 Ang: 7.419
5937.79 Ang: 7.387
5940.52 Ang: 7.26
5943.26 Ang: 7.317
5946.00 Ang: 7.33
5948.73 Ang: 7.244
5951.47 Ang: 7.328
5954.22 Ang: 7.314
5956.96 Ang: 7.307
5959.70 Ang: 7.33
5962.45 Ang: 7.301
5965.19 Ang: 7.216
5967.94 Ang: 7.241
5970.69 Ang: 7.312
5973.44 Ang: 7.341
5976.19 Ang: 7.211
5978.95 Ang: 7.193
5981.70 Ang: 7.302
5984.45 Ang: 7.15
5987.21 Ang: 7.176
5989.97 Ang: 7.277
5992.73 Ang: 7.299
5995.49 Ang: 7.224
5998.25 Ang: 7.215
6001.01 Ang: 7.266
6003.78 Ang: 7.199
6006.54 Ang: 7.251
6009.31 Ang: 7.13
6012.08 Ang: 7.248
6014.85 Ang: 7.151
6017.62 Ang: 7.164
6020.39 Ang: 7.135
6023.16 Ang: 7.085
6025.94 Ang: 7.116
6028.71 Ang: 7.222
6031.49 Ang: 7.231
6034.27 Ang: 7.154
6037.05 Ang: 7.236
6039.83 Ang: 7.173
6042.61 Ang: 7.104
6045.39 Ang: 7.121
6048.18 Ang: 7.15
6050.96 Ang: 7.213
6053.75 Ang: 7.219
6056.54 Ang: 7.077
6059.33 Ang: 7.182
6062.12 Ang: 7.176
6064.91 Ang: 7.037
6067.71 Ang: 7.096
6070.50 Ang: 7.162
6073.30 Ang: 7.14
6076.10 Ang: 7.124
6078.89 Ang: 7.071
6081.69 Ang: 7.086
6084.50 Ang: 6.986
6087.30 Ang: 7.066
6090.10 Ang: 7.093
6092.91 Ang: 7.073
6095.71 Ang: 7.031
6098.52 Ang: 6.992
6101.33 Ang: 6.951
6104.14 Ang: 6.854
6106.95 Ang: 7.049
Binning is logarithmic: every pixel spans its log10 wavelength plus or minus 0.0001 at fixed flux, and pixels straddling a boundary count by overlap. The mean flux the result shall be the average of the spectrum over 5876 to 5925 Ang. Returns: 7.25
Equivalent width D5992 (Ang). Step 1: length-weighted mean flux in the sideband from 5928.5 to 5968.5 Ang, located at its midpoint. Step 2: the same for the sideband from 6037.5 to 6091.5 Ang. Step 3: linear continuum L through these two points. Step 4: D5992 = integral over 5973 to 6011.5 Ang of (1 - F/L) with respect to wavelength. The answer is 0.0 Ang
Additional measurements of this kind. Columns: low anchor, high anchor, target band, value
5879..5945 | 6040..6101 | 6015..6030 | 0.0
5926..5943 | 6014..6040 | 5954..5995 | -0.1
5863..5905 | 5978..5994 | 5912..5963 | -0.5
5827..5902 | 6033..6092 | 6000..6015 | 0.0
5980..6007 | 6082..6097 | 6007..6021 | 0.0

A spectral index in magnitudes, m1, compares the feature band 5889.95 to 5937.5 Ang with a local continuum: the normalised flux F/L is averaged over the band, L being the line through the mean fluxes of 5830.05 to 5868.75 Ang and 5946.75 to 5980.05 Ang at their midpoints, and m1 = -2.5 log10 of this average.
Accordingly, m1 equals 0.02 mag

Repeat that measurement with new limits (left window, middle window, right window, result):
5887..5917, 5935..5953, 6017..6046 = -0.03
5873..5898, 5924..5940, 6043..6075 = -0.02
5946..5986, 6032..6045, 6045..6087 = 0.00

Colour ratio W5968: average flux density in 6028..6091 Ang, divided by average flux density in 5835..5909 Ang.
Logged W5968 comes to 0.97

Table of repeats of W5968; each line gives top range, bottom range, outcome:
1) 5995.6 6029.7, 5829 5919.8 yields 0.97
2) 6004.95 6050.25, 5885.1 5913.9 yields 1.01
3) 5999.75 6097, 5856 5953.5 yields 0.98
